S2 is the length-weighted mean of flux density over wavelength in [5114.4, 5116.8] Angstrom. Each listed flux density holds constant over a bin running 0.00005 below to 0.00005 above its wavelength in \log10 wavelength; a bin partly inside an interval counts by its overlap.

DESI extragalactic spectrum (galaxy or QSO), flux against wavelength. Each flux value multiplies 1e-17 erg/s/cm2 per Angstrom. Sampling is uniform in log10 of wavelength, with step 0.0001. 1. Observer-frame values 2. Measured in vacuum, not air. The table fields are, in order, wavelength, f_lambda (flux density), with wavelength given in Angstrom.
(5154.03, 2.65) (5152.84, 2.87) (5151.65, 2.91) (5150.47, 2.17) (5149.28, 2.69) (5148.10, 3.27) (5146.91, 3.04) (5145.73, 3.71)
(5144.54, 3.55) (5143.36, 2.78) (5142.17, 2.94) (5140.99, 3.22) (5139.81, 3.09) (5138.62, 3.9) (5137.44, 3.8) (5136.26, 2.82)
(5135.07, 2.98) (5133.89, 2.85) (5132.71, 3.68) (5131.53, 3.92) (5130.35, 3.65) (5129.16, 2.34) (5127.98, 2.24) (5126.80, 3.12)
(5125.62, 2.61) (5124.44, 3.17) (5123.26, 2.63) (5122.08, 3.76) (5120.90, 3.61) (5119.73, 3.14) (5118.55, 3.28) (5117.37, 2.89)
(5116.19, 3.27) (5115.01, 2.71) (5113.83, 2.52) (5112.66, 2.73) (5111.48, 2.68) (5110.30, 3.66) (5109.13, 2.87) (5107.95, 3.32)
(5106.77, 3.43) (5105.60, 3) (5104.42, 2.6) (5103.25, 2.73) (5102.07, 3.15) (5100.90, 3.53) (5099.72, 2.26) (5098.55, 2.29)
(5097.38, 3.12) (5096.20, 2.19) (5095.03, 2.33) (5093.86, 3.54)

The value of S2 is 2.98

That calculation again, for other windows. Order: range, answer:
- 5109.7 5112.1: 3.16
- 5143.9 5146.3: 3.61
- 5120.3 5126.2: 3.16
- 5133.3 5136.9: 2.9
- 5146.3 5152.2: 2.82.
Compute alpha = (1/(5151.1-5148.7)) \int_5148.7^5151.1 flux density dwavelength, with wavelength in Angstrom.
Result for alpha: 2.44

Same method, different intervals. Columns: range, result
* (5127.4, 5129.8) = 2.31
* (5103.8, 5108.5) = 3.08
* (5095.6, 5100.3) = 2.47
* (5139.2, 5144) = 3.02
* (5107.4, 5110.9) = 3.28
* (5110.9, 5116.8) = 2.78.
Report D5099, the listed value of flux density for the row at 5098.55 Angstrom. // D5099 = 2.29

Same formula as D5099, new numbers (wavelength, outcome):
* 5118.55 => 3.28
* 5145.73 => 3.71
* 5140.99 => 3.22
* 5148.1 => 3.27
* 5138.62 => 3.9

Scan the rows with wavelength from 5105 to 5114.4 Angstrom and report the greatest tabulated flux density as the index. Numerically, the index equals 3.66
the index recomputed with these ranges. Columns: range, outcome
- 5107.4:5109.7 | 3.32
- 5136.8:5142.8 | 3.9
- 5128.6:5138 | 3.92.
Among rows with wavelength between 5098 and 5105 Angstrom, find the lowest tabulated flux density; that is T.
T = 2.26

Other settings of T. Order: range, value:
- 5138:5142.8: 2.94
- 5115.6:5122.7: 2.89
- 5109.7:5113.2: 2.68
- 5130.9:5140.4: 2.82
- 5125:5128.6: 2.24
